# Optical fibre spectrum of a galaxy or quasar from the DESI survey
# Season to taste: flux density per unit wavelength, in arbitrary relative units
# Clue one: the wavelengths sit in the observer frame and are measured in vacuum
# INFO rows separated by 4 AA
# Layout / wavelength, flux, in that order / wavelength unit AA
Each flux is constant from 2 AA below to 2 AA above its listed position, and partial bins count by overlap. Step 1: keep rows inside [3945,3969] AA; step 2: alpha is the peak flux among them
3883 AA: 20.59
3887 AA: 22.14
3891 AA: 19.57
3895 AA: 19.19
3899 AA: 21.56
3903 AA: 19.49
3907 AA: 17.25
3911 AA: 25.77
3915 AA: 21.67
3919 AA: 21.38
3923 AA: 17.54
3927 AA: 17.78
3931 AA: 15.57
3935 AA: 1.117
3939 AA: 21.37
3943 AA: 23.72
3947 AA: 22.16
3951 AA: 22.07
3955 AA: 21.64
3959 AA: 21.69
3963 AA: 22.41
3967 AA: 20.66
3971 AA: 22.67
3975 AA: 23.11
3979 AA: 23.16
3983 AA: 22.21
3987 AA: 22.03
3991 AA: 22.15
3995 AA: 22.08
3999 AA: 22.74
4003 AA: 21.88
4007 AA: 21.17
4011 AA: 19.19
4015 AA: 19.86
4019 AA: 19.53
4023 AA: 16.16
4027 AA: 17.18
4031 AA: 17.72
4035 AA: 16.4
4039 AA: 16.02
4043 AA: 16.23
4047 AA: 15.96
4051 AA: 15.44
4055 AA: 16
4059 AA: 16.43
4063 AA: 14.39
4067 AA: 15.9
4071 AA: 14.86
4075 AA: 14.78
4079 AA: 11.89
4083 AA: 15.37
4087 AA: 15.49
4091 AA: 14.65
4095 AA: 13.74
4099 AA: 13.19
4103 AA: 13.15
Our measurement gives 22.41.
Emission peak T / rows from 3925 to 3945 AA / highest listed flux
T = 23.72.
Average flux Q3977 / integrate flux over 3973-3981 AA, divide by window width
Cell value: 23.1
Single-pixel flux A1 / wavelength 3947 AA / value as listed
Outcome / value 22.16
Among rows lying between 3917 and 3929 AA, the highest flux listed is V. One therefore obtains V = 21.38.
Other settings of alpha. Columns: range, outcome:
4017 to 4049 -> 19.53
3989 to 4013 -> 22.74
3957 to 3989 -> 23.16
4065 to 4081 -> 15.9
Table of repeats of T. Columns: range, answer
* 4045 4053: 15.96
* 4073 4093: 15.49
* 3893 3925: 25.77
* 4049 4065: 16.43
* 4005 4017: 21.17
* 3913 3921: 21.67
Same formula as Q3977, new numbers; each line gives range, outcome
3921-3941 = 14.7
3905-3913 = 21.5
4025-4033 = 17.4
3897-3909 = 19.4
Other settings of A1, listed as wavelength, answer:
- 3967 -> 20.66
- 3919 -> 21.38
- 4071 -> 14.86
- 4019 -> 19.53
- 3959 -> 21.69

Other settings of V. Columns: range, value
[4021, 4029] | 17.18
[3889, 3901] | 21.56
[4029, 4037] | 17.72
